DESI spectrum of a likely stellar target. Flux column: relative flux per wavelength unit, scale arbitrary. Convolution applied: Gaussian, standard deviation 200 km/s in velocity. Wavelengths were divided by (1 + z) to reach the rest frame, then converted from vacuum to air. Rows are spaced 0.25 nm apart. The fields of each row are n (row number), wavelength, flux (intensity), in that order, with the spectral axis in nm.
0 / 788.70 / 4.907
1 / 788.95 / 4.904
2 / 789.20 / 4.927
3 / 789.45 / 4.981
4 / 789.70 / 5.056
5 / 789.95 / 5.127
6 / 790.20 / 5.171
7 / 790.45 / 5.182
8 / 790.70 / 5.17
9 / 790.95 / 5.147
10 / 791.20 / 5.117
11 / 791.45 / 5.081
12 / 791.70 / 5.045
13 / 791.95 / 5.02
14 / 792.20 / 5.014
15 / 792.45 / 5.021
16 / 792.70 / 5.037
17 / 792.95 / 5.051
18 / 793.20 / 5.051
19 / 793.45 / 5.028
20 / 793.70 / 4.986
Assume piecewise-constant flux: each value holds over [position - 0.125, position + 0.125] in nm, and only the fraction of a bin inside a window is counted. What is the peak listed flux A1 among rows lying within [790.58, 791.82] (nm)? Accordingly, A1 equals 5.17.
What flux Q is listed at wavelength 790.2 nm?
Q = 5.171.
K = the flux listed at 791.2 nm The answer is 5.117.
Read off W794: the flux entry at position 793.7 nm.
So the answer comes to 4.986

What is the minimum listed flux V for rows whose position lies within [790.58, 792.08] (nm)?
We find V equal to 5.02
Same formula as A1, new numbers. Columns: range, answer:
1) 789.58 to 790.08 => 5.127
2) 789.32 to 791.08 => 5.182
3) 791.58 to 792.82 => 5.045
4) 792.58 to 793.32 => 5.051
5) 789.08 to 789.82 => 5.056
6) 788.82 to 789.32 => 4.927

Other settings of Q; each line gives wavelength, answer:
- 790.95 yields 5.147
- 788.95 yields 4.904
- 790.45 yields 5.182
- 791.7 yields 5.045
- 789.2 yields 4.927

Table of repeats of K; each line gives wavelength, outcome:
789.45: 4.981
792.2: 5.014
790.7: 5.17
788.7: 4.907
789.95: 5.127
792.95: 5.051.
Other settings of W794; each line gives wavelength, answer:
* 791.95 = 5.02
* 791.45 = 5.081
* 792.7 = 5.037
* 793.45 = 5.028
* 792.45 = 5.021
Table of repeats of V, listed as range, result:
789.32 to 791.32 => 4.981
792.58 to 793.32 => 5.037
